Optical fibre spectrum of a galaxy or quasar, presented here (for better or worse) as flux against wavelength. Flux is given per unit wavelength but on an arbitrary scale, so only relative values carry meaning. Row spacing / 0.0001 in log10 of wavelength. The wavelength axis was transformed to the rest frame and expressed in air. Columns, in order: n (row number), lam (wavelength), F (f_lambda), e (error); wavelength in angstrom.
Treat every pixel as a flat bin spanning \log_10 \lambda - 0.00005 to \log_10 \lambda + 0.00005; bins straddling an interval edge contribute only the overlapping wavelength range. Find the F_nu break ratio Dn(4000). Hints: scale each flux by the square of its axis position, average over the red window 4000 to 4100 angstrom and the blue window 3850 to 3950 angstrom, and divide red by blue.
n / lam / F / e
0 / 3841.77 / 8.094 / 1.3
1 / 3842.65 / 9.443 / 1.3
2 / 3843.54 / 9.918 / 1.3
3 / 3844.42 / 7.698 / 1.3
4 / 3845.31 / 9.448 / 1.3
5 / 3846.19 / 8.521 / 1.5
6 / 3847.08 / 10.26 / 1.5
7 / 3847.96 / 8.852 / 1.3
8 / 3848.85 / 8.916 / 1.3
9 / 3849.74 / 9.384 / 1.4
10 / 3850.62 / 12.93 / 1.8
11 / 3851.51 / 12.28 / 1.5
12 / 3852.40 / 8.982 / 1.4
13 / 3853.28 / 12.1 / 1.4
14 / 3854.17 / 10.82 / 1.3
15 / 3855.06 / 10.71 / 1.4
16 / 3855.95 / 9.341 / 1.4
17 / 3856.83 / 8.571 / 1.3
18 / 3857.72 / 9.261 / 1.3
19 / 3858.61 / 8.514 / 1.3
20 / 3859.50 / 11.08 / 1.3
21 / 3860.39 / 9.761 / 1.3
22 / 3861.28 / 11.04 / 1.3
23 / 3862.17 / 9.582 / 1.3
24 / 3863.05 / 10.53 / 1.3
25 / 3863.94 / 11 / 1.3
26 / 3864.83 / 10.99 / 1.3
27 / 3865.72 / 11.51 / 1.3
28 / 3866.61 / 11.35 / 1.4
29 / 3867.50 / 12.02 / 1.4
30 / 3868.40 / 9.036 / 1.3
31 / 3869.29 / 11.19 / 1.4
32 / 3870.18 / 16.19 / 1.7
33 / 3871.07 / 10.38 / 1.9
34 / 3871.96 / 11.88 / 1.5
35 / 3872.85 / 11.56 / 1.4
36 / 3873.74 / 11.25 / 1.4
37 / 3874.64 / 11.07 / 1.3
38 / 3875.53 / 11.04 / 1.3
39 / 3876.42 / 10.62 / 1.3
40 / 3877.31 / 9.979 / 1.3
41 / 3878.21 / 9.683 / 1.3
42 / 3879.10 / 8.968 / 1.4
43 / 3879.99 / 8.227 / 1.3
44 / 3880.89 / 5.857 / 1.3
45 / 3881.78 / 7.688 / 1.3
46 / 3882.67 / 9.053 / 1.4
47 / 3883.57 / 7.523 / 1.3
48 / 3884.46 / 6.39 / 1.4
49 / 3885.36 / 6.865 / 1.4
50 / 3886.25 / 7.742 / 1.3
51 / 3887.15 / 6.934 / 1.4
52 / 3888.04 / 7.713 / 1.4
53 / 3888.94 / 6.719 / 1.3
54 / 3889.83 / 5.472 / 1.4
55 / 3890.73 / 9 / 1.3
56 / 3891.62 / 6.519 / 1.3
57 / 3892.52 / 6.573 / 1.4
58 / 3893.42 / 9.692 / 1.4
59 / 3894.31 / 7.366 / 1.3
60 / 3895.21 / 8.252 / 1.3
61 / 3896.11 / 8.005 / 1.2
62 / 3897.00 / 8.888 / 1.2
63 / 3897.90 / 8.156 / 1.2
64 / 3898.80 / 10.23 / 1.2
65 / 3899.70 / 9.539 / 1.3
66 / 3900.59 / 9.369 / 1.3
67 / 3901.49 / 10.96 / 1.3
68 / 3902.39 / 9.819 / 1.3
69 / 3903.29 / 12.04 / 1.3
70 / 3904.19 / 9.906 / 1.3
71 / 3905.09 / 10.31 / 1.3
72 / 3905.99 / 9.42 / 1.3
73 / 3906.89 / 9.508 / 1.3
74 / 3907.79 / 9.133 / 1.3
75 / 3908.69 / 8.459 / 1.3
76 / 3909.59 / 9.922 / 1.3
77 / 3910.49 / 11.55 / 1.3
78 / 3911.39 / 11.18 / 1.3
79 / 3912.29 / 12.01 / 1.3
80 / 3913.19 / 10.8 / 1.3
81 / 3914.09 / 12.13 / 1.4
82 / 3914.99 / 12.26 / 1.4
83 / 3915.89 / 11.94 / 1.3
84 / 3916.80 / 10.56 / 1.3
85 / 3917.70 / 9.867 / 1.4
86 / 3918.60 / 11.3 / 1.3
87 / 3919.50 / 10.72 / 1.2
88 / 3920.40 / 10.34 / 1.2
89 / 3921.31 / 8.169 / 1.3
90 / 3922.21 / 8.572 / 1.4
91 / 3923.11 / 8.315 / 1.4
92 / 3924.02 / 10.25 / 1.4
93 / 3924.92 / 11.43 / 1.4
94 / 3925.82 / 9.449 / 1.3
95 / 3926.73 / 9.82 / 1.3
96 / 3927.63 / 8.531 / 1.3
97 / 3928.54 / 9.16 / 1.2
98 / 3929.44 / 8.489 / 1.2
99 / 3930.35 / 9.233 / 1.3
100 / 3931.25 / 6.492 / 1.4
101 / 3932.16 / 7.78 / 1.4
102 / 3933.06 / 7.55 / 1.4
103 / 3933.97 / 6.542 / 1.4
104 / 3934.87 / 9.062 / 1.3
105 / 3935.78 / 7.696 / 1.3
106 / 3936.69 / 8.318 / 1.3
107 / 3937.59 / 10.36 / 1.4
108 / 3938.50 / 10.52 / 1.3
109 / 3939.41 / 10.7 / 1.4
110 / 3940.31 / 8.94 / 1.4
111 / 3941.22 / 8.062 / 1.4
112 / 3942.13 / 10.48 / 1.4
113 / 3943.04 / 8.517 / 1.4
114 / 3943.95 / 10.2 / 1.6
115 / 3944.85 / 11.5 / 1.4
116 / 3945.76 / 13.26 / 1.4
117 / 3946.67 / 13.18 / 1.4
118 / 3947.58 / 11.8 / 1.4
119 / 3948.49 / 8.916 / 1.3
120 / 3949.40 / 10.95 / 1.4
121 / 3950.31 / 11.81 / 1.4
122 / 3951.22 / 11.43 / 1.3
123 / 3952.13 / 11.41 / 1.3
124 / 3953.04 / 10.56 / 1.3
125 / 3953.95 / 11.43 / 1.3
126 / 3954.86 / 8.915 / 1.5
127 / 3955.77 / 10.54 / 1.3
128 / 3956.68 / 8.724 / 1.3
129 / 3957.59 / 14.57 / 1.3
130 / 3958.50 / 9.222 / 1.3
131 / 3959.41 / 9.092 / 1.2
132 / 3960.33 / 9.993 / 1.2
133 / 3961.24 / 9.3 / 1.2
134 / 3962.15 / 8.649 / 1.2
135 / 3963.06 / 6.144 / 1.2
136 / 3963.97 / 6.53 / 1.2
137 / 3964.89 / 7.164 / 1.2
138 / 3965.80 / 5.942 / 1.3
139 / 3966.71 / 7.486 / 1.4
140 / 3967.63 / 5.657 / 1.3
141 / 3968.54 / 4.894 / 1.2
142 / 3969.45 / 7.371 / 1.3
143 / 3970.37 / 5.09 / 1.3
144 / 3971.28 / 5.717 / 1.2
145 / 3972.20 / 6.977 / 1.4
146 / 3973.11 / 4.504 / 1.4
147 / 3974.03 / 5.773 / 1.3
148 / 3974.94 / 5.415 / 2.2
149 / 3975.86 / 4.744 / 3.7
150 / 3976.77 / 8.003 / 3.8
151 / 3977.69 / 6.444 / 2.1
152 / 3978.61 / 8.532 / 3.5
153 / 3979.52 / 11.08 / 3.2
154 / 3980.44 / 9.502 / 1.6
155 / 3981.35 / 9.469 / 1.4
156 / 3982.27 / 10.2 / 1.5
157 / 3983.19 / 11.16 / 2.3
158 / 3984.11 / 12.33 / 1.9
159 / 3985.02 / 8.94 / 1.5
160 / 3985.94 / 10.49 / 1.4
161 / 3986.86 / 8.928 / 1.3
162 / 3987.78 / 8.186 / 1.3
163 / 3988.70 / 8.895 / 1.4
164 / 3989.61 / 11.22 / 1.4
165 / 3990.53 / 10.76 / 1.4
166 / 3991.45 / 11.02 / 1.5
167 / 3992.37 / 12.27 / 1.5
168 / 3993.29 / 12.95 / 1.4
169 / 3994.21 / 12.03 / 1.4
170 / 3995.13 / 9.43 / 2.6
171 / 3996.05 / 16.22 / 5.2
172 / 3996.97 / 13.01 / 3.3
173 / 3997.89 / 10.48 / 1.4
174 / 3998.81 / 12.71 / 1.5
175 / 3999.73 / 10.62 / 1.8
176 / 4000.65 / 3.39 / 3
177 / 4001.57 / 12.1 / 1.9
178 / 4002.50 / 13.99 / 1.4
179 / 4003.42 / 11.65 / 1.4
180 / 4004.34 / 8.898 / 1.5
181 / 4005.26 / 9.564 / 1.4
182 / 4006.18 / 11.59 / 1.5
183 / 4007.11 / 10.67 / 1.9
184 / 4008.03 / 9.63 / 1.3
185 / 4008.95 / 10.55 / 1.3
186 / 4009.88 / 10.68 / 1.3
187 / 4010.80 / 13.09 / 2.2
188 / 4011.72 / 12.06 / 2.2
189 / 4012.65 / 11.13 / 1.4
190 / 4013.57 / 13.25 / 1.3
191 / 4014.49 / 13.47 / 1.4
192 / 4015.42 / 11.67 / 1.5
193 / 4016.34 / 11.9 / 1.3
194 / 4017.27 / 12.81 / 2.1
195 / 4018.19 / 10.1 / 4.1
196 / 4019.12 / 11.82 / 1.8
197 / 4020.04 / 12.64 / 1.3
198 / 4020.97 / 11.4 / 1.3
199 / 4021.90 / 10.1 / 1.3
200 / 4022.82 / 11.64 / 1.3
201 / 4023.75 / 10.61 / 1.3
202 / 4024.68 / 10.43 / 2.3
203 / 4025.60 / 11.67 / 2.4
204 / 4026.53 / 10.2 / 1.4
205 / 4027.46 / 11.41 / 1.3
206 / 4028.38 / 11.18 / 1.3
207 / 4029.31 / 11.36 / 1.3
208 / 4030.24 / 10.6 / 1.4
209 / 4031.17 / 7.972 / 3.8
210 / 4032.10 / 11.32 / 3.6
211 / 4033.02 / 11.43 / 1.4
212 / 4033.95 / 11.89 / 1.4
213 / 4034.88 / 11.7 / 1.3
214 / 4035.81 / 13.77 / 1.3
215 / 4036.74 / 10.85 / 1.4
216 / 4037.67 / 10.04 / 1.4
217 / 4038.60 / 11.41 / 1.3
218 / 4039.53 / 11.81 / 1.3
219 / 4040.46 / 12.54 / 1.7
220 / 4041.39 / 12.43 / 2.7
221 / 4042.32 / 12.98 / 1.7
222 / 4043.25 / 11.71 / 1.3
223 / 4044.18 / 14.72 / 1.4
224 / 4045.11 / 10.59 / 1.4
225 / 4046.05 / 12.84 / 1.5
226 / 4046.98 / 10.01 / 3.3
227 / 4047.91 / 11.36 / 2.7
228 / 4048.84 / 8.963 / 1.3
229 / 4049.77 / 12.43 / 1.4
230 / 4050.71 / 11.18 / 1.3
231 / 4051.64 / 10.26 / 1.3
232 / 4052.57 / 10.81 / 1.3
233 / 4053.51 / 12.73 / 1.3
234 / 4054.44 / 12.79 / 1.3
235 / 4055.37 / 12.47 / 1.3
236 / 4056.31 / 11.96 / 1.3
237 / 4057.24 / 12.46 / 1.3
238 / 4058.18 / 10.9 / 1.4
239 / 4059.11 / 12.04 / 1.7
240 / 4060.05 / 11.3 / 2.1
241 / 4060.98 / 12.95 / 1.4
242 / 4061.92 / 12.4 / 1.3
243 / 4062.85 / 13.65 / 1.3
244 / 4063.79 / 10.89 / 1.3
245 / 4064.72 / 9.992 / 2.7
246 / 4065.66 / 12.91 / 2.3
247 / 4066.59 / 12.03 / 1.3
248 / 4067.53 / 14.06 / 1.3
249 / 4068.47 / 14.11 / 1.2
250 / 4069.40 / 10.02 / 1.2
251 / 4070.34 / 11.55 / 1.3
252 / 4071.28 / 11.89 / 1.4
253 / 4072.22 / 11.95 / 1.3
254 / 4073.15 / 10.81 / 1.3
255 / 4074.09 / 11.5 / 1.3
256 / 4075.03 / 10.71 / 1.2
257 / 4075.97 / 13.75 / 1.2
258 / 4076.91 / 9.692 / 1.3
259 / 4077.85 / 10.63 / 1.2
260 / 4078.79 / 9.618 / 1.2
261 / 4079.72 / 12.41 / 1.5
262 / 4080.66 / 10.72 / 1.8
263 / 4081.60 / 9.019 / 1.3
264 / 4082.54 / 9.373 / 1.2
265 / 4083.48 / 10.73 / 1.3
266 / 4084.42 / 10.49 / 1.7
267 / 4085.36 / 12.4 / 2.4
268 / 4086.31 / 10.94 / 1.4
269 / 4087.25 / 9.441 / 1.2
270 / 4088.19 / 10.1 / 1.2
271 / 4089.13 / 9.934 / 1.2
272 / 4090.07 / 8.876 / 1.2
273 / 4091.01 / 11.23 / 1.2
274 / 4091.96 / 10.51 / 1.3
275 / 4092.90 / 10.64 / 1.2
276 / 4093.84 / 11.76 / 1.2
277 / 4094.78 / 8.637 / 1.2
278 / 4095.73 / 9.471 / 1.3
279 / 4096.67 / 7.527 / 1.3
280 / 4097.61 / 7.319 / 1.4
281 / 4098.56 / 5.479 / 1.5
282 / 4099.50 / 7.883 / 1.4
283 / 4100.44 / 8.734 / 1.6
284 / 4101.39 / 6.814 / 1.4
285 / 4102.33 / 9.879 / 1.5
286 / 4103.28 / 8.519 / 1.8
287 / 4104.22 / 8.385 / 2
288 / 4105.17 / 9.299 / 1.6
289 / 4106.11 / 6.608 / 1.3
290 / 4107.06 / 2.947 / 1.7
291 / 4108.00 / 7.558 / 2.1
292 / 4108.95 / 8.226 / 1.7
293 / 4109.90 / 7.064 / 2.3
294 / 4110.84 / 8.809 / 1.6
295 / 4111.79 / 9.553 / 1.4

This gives 1.2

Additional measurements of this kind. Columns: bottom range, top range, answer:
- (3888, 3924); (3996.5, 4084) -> 1.28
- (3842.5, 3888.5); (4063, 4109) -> 1.13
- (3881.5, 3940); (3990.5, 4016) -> 1.31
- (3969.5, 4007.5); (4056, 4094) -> 1.22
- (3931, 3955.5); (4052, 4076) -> 1.29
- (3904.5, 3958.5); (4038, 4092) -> 1.22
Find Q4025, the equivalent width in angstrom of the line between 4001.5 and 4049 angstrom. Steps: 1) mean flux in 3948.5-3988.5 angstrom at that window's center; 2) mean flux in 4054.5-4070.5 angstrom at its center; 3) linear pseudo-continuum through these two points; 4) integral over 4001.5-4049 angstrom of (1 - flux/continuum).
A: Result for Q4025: -3.2 angstrom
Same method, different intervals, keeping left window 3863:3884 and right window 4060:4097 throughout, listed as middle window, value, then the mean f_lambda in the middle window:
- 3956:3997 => 7.0 angstrom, 8.86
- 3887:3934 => 5.1 angstrom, 9.33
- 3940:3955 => -0.2 angstrom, 10.7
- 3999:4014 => -0.1 angstrom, 10.8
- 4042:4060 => -1.3 angstrom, 11.7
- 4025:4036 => -0.3 angstrom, 11.1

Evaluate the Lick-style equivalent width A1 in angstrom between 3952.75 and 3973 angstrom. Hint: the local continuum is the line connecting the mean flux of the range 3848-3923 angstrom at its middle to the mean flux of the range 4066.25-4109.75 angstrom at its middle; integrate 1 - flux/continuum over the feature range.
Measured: 3.5 angstrom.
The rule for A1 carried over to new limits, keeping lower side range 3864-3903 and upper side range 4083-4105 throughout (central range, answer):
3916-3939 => 0.3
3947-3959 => -1.9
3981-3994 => -1.7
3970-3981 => 2.9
